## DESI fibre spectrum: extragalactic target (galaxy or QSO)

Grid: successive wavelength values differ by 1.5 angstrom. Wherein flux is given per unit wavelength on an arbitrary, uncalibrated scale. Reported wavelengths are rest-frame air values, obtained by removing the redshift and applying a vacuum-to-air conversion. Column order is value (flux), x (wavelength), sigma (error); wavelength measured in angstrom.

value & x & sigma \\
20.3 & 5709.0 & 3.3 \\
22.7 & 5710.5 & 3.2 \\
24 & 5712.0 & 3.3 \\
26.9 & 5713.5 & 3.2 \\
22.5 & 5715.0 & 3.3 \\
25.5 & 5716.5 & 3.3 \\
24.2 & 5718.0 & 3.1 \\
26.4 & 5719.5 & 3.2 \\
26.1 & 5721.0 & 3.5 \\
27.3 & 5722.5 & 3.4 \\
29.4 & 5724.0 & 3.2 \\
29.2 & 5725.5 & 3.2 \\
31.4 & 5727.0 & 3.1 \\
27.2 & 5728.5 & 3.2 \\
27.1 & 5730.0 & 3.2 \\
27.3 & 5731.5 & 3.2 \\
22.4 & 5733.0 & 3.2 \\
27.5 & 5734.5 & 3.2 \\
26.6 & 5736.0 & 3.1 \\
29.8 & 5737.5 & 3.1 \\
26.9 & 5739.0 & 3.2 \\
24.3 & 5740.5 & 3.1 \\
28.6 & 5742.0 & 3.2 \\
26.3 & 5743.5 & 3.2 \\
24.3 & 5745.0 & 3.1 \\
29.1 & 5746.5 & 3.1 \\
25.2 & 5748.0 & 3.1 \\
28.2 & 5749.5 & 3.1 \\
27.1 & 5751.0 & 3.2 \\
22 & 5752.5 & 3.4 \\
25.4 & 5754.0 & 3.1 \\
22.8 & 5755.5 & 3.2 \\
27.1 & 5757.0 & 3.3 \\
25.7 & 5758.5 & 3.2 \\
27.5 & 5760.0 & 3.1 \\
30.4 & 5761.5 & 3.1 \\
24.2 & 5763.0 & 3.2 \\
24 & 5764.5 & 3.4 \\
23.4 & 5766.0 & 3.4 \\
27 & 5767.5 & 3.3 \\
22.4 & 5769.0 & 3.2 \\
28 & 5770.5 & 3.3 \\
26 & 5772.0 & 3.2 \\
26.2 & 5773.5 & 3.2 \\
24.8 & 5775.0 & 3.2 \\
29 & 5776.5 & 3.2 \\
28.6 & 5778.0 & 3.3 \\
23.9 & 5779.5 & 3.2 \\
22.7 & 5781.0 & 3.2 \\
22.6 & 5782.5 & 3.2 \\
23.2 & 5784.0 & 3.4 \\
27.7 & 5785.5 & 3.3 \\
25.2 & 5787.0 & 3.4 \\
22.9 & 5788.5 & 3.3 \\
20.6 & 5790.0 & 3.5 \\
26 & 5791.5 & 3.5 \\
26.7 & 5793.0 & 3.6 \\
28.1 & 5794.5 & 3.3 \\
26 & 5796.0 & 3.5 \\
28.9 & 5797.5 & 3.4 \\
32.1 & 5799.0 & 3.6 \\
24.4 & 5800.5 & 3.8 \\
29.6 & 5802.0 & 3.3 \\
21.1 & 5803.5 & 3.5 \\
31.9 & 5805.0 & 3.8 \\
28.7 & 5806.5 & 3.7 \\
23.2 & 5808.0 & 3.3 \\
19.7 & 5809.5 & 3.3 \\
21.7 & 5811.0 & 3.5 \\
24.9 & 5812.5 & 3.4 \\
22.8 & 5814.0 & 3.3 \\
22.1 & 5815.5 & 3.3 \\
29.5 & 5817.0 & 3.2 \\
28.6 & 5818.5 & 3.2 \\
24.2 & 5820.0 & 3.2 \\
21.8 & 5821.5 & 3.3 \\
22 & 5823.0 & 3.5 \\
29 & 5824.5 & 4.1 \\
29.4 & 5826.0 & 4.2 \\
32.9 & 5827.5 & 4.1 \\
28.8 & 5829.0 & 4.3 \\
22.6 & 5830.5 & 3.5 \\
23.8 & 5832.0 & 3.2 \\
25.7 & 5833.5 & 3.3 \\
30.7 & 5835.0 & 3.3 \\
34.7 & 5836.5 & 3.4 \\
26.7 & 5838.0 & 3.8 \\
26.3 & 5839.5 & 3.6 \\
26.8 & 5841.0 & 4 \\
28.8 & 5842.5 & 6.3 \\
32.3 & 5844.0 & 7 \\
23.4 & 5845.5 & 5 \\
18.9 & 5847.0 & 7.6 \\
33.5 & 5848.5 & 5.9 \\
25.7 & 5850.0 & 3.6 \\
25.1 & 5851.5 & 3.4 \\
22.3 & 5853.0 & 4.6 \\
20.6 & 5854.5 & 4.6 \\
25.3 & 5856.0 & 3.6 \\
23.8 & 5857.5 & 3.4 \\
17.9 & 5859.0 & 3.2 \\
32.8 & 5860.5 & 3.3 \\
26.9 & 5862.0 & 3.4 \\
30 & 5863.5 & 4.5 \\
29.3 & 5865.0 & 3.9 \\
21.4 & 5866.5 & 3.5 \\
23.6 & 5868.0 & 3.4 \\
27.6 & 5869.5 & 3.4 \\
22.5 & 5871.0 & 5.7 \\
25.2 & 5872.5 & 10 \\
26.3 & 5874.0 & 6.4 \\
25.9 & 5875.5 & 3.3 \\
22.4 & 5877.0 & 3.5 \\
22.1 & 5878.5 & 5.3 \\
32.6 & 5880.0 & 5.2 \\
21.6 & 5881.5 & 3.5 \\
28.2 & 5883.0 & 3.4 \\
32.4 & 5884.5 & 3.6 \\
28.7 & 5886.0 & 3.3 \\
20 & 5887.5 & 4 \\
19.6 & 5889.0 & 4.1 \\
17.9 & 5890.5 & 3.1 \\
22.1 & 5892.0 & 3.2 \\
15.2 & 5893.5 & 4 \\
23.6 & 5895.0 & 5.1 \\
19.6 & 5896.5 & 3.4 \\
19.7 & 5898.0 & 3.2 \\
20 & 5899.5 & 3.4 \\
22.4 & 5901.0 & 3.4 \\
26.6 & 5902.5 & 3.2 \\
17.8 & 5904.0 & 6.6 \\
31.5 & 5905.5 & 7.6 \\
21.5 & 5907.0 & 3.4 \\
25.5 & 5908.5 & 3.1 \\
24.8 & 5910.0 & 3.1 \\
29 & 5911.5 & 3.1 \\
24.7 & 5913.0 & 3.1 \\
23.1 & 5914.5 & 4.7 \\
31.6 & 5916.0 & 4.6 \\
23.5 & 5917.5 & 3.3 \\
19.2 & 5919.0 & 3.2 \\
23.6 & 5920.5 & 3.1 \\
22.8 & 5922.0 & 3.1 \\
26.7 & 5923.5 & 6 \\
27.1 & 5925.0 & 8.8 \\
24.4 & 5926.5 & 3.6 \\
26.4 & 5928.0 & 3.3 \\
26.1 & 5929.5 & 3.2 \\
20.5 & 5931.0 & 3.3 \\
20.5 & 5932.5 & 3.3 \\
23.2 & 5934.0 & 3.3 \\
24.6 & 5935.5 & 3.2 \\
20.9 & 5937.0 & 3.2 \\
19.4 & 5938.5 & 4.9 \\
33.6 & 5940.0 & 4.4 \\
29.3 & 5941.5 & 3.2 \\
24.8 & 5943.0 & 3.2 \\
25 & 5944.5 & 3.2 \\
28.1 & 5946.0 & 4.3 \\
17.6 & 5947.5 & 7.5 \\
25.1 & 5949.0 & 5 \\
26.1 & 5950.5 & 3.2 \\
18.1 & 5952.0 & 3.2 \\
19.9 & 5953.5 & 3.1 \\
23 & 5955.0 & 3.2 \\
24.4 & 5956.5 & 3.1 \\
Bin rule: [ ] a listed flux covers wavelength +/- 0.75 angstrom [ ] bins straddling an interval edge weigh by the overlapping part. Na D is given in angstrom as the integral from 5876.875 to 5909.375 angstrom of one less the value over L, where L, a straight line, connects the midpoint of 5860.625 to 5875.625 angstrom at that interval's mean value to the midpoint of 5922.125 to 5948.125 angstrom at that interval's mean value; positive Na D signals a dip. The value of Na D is 3.0 angstrom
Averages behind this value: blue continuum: 26.2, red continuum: 24.6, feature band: 23.2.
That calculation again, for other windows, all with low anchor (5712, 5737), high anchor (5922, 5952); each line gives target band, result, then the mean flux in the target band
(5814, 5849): -1.9 angstrom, 26.9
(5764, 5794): 1.2 angstrom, 25.1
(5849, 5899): 1.9 angstrom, 24.2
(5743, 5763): 0.1 angstrom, 26.2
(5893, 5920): 1.5 angstrom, 23.4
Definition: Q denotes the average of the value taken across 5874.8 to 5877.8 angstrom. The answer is 24.1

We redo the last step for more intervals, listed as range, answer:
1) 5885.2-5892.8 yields 21.7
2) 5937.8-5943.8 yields 26.8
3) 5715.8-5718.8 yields 24.9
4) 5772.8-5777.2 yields 26.6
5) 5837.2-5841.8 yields 26.7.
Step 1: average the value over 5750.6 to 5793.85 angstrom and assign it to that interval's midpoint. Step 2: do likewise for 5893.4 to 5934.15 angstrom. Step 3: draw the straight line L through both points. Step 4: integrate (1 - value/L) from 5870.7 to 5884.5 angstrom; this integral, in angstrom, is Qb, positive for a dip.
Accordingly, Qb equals -0.9 angstrom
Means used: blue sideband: 25.3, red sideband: 23.7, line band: 25.7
